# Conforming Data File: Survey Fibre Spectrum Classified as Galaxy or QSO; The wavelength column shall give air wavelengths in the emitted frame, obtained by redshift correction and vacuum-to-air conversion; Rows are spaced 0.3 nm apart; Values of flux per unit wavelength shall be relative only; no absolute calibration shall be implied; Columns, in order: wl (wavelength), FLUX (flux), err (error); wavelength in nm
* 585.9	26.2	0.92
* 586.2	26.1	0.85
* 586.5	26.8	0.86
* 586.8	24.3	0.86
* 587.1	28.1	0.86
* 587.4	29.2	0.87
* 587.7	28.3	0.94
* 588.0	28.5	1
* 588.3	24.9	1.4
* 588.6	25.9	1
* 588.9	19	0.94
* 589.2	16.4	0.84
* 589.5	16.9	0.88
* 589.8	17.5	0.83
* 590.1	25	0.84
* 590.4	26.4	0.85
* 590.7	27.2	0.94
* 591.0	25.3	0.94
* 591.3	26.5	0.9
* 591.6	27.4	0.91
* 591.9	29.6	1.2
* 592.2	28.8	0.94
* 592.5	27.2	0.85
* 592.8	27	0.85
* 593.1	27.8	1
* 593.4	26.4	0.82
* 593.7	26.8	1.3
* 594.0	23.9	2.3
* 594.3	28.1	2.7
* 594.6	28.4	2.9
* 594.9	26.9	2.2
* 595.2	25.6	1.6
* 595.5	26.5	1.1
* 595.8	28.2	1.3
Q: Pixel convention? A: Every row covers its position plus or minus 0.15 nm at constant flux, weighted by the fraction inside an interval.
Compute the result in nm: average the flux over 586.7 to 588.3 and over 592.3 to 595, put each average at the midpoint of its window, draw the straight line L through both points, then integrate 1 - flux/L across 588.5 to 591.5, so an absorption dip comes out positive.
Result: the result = 0.512 nm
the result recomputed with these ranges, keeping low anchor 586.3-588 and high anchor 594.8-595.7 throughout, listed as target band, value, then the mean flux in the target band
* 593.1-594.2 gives 0.02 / 26.1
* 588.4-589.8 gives 0.39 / 19.5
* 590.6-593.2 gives -0.06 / 27.4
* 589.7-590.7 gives 0.12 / 23.9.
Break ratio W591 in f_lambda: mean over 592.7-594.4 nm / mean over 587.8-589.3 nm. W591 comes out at 1.1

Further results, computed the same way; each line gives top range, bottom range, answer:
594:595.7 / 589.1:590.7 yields 1.27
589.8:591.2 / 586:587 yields 0.97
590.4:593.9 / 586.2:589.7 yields 1.12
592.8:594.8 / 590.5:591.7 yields 1.01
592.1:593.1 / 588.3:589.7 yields 1.38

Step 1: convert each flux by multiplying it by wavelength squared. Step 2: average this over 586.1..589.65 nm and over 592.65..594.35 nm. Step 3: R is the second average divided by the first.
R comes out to 1.1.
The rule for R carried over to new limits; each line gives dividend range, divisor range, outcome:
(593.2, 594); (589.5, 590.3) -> 1.28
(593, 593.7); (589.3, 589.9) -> 1.60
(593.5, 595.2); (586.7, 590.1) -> 1.16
